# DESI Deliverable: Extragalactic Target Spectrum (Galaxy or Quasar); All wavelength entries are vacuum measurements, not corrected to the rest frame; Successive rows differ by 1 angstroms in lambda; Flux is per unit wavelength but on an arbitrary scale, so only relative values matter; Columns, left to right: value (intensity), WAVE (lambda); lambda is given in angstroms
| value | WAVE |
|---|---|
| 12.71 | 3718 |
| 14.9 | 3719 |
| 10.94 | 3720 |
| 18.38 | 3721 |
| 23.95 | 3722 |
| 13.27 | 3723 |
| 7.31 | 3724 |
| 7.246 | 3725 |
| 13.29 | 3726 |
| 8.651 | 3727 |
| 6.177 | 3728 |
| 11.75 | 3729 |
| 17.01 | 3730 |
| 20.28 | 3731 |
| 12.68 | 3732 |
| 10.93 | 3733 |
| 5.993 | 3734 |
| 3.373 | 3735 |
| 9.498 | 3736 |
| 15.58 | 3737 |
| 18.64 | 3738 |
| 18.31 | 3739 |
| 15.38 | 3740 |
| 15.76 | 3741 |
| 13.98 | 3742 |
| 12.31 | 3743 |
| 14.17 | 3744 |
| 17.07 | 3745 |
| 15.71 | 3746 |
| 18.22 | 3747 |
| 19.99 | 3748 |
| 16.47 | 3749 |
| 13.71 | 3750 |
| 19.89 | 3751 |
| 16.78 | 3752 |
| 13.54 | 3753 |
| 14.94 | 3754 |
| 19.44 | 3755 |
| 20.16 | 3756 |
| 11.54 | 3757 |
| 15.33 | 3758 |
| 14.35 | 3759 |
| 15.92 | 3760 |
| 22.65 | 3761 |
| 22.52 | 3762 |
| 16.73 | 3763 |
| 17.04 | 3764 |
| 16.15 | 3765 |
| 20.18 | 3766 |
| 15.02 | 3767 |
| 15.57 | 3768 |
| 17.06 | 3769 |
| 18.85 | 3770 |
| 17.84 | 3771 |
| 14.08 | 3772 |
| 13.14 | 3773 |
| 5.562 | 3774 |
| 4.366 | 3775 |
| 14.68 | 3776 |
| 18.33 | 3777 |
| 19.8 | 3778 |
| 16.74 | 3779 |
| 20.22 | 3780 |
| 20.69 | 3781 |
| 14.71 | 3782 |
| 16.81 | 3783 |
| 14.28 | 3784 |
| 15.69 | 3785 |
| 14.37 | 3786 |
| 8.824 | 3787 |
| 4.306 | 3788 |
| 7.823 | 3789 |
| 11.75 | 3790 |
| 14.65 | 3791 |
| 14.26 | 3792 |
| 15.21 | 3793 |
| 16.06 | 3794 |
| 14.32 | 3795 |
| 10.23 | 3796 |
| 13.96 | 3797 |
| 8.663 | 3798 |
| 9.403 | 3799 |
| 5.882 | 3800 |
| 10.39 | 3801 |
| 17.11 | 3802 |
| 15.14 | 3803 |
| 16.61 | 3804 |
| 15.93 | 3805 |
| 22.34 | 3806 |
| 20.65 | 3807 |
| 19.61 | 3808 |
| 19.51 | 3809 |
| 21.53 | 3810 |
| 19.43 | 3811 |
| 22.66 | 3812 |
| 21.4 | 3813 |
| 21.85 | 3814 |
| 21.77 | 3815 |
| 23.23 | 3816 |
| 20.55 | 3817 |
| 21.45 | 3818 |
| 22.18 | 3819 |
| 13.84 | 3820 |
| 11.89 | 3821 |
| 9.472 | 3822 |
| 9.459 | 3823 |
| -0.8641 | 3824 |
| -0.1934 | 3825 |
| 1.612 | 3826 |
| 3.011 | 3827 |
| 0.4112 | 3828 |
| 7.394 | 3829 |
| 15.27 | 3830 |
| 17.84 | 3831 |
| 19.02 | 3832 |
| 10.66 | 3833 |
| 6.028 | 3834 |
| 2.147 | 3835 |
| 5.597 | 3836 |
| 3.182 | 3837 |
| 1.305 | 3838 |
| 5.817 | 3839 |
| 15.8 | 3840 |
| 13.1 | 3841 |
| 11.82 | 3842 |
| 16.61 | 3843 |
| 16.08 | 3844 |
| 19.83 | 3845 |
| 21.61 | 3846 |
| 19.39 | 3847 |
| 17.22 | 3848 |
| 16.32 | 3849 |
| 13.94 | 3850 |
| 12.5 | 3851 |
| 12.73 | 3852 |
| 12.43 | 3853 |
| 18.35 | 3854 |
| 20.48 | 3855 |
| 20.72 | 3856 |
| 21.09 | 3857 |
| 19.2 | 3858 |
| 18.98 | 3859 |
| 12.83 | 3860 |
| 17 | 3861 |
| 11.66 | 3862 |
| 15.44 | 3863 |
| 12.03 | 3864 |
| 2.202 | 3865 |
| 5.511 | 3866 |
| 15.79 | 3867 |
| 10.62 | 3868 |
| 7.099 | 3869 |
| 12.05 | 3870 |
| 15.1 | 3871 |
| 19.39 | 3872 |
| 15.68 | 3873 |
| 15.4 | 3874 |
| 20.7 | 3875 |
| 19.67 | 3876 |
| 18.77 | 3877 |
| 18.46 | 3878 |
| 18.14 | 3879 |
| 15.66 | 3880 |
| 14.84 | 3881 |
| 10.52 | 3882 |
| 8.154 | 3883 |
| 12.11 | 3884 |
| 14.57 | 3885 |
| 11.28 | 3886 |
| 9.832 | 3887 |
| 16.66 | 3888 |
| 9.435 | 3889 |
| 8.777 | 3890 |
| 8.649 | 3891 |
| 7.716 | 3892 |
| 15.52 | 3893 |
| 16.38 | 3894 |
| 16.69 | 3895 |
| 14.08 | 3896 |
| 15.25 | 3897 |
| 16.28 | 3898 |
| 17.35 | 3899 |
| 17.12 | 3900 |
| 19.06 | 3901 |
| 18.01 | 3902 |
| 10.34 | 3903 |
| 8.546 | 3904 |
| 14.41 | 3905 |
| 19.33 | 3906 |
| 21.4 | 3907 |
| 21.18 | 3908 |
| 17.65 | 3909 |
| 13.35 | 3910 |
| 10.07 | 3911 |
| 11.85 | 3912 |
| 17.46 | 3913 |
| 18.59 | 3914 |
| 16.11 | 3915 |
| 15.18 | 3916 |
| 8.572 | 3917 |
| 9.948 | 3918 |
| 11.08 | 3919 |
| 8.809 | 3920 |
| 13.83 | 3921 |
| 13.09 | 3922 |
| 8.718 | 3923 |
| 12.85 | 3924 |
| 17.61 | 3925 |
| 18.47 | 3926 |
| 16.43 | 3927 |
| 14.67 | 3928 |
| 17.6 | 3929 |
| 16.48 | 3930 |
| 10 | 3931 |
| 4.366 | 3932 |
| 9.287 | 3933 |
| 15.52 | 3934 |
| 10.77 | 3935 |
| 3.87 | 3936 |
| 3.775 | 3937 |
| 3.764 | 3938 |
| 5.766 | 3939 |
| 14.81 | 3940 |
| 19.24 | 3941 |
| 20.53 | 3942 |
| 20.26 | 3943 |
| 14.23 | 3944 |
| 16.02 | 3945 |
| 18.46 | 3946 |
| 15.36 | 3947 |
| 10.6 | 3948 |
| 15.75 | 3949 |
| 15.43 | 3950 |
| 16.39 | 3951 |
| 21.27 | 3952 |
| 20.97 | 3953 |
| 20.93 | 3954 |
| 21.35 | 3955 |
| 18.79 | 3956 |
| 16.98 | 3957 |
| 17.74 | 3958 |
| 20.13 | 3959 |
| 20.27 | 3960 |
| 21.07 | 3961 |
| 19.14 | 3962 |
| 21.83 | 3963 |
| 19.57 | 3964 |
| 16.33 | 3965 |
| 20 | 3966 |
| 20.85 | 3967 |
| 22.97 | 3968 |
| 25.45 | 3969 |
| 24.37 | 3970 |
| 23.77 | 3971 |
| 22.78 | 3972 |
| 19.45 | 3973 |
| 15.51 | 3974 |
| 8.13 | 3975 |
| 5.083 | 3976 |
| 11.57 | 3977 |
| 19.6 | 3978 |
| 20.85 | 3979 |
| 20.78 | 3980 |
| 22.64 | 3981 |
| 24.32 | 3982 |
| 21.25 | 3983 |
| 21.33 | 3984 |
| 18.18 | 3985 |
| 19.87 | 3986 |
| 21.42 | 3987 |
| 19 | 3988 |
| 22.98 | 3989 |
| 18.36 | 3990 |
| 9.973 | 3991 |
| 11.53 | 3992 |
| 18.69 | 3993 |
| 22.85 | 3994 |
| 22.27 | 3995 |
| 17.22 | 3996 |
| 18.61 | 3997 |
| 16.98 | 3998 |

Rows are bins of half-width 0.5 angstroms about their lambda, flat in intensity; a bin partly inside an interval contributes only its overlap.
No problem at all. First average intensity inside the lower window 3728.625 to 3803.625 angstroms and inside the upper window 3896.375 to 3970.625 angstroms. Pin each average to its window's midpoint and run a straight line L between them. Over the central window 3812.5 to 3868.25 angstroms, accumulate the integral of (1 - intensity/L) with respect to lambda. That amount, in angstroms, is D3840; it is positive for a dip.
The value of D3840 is 7.2 angstroms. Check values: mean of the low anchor 14.7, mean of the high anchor 15.7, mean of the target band 13.2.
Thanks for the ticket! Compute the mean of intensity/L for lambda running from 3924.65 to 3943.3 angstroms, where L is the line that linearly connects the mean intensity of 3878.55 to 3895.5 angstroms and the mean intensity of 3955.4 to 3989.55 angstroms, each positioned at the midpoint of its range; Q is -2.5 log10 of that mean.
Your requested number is 0.28 mag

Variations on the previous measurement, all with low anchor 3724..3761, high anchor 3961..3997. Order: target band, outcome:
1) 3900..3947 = 0.29 mag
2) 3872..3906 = 0.19 mag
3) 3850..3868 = 0.15 mag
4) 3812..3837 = 0.31 mag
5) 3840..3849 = -0.03 mag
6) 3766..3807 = 0.08 mag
